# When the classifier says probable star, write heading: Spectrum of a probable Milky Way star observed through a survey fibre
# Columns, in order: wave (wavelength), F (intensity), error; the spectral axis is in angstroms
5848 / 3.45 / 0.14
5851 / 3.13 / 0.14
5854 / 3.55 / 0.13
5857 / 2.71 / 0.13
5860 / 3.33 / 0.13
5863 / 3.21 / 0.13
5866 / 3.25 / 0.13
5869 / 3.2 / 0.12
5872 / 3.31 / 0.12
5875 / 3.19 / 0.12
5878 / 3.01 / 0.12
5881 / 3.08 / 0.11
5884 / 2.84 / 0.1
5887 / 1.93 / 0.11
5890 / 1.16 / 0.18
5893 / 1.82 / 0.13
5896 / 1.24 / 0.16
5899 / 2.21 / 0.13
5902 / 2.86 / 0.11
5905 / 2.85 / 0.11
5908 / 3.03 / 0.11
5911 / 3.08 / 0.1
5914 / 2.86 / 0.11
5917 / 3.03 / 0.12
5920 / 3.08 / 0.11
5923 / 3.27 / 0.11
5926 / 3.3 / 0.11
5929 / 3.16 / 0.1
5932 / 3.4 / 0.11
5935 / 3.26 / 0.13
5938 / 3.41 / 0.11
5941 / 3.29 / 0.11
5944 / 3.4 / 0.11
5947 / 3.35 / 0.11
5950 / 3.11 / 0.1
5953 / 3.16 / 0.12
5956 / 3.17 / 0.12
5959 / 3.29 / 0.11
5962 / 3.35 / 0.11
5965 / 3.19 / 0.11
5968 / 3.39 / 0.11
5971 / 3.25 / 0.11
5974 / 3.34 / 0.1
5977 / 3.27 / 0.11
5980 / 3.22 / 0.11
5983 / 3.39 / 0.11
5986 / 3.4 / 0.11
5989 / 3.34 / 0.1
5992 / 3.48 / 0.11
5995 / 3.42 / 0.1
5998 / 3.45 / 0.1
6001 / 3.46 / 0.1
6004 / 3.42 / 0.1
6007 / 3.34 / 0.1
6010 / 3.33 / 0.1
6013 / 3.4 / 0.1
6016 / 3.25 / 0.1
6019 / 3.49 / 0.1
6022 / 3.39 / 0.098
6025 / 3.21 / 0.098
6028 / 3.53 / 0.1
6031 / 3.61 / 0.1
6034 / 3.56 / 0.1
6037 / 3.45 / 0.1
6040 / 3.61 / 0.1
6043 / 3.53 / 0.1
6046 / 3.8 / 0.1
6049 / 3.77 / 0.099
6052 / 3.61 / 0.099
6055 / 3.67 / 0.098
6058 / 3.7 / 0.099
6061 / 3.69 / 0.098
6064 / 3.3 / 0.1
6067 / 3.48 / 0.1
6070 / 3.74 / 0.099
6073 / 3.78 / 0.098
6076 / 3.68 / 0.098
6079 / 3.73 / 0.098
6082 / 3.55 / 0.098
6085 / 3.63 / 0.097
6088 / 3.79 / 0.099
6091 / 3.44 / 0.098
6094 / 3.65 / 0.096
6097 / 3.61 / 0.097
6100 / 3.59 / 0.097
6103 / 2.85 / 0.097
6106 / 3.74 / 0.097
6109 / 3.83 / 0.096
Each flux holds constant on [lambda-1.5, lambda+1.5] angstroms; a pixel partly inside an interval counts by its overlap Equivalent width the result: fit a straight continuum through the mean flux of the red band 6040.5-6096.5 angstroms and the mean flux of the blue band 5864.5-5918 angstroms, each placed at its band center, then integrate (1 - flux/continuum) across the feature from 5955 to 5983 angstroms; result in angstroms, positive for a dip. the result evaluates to -1.7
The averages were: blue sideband 2.66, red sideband 3.64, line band 3.28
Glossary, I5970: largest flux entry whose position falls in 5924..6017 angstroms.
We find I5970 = 3.48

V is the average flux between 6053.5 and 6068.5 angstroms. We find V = 3.57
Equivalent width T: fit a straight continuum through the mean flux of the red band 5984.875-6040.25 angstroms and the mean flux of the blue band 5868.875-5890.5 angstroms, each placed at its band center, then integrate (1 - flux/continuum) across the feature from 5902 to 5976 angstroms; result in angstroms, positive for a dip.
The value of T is -3.6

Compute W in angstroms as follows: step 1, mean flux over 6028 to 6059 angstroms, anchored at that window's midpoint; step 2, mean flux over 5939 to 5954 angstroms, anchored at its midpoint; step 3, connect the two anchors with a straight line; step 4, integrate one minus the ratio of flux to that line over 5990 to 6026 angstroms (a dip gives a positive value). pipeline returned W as 1.1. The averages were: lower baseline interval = 3.27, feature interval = 3.39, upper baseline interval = 3.62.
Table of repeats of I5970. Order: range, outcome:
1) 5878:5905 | 3.08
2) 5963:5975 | 3.39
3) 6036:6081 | 3.8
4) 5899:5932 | 3.4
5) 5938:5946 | 3.41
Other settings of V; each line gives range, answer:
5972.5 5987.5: 3.32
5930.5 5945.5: 3.35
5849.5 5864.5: 3.19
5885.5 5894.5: 1.64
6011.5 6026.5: 3.35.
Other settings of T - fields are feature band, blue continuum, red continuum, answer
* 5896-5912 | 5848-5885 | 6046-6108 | 2.9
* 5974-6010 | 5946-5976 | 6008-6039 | -0.4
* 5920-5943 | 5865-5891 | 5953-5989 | -1.5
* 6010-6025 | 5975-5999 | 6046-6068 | 0.5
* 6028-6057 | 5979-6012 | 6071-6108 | -1.1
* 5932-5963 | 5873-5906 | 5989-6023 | -4.2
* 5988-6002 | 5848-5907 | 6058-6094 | -0.7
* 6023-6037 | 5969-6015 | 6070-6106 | -0.1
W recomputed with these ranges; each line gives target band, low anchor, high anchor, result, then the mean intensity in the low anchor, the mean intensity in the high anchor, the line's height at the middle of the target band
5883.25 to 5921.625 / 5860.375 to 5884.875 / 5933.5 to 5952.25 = 9.1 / 3.15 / 3.3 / 3.21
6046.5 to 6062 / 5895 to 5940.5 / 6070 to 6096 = -0.7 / 2.96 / 3.66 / 3.54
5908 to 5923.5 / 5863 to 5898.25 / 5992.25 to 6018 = -1.4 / 2.57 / 3.39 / 2.8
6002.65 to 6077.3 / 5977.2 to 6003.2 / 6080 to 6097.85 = -0.6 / 3.39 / 3.62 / 3.5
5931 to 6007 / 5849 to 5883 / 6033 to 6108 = 1.4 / 3.18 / 3.6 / 3.39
